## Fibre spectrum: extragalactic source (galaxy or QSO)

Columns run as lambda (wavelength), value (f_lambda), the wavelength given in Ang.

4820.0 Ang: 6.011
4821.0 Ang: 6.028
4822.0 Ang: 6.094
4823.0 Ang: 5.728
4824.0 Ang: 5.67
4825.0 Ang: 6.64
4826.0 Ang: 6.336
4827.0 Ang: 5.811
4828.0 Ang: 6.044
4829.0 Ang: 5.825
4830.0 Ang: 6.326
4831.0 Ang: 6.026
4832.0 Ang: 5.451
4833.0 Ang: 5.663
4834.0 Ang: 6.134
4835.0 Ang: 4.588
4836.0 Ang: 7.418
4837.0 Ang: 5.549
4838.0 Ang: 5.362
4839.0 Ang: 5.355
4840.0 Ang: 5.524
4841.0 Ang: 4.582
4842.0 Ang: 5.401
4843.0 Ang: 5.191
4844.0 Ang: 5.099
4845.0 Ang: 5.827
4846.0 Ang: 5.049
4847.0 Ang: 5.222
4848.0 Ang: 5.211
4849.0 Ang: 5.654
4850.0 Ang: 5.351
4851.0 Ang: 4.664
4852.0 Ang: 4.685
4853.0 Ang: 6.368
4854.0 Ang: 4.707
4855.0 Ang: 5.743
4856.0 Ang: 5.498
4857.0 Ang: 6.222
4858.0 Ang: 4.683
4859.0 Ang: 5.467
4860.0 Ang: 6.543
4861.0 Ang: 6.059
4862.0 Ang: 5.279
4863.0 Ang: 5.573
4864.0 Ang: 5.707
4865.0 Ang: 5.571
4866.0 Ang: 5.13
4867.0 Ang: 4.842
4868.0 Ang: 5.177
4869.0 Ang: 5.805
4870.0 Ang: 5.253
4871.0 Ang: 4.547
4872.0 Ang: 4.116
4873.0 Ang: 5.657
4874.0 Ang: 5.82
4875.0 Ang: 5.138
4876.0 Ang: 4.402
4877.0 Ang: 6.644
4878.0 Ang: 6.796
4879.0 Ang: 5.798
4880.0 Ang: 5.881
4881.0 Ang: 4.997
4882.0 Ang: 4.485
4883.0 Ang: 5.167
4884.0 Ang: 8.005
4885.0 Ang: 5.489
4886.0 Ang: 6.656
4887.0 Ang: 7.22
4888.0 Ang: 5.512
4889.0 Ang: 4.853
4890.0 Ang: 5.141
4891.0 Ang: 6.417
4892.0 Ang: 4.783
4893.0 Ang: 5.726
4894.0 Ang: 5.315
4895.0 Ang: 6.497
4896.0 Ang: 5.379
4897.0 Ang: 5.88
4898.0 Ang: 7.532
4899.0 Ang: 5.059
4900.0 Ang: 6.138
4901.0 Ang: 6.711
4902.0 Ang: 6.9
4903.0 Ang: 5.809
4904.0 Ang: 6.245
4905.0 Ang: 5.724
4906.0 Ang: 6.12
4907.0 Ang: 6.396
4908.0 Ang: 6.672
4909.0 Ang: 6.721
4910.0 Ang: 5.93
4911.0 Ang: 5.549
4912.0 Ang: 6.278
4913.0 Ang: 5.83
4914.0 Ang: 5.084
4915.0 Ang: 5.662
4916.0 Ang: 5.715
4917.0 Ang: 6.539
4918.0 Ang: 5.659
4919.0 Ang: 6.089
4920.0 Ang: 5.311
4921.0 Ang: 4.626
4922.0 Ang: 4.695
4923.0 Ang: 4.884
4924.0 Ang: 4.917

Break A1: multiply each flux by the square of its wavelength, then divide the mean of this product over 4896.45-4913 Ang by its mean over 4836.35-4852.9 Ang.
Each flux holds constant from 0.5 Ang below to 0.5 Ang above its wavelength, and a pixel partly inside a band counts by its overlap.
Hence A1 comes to 1.21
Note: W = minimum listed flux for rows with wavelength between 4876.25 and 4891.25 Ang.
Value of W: 4.485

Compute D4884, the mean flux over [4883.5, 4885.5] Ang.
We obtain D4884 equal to 6.75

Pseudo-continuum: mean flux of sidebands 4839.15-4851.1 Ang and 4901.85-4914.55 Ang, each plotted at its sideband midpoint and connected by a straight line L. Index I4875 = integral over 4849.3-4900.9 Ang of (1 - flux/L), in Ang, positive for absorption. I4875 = 0.4 Ang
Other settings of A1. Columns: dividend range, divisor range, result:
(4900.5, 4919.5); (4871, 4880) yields 1.12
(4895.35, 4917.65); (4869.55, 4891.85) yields 1.09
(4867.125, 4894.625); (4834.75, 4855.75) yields 1.05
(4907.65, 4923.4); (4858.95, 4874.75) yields 1.08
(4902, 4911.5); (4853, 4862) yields 1.12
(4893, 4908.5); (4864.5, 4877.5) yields 1.19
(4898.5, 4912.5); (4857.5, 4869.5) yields 1.14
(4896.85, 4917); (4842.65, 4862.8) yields 1.15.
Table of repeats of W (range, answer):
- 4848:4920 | 4.116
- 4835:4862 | 4.582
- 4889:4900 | 4.783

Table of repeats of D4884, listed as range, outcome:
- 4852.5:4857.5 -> 5.71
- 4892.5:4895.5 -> 5.85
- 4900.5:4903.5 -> 6.47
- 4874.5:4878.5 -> 5.74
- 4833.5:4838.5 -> 5.81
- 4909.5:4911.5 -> 5.74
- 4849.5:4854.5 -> 5.16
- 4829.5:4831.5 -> 6.18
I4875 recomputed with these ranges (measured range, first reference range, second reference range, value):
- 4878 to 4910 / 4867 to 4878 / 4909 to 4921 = -2.54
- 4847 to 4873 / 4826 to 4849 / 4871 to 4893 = 1.20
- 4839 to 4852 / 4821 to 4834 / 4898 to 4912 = 1.76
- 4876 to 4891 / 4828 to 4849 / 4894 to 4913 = 0.27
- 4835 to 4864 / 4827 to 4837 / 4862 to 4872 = 0.54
